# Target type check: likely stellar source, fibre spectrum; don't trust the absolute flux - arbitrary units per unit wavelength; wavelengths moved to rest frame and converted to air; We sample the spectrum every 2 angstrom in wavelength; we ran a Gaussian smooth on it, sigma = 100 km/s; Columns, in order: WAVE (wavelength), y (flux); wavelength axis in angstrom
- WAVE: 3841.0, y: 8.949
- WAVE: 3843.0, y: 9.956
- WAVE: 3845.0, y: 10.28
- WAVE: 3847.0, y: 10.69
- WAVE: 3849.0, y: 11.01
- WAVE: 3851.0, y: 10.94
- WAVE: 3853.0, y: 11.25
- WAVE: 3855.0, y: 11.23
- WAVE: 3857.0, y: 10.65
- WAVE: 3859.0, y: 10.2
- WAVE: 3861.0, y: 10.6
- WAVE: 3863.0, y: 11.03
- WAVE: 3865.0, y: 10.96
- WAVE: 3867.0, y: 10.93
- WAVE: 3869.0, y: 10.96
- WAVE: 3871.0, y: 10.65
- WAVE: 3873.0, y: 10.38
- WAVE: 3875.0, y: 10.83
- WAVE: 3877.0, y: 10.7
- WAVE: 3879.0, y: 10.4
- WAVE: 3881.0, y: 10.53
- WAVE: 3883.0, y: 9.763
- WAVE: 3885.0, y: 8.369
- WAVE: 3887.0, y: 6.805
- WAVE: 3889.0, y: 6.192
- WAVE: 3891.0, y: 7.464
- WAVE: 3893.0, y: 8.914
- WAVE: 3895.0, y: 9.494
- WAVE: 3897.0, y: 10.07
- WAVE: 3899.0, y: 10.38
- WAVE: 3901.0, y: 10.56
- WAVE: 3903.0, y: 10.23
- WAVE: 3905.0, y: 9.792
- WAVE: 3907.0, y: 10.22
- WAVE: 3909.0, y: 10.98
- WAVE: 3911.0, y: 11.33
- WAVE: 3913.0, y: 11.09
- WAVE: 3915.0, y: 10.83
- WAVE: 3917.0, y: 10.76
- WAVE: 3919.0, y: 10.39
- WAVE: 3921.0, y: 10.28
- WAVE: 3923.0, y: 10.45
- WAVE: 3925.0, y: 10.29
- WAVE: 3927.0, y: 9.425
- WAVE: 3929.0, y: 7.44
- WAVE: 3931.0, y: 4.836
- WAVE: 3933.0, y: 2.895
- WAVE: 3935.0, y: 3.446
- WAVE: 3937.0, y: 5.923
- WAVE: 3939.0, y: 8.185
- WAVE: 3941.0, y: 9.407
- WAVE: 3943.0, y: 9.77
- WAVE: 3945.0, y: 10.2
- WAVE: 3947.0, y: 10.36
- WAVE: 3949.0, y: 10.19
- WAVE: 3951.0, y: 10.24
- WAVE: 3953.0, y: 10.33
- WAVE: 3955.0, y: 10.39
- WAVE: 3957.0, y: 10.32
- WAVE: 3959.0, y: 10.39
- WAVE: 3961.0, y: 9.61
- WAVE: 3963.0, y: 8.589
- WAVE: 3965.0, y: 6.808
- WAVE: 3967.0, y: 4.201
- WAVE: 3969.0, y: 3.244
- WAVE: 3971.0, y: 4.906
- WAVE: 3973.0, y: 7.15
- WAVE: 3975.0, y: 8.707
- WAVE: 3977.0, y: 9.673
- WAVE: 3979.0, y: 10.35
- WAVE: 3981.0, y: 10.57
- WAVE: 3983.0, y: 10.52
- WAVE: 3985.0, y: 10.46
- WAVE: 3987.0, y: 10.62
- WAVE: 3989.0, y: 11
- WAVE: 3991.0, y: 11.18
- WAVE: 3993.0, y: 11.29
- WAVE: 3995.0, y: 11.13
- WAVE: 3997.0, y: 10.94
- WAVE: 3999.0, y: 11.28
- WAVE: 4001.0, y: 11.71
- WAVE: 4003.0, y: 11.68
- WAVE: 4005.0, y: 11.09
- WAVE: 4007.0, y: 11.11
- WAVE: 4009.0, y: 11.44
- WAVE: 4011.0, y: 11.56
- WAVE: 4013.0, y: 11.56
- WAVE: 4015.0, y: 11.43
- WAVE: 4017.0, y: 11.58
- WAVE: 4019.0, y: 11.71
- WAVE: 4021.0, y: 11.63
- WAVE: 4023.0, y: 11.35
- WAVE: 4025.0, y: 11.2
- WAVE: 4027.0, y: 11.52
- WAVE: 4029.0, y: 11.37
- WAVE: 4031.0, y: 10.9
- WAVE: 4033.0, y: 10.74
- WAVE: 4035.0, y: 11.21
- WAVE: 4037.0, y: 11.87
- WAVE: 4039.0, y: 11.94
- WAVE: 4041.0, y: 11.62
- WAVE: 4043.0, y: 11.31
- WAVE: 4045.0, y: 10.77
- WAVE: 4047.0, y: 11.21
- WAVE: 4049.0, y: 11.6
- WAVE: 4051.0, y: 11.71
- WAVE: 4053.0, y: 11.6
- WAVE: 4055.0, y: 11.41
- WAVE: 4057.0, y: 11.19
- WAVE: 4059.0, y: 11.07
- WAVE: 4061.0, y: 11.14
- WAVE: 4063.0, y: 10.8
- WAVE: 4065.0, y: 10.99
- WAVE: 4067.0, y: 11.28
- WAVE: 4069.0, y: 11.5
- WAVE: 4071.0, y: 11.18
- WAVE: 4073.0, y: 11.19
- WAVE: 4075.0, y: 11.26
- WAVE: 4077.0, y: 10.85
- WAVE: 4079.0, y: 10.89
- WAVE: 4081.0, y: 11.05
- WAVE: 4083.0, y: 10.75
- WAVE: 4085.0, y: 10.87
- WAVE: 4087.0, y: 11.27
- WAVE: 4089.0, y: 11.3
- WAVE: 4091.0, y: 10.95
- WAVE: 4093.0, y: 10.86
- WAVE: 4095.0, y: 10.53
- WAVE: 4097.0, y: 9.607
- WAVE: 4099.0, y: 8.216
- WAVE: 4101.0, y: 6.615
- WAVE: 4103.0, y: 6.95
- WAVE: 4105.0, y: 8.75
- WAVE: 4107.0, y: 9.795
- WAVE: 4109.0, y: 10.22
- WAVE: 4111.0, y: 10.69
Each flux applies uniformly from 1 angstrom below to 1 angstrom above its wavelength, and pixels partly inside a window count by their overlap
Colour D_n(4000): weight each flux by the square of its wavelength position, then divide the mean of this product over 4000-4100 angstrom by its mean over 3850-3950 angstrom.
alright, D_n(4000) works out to 1.26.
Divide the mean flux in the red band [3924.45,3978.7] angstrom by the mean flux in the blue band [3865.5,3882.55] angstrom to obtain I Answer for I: 0.76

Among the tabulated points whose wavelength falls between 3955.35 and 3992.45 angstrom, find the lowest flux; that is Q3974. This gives 3.244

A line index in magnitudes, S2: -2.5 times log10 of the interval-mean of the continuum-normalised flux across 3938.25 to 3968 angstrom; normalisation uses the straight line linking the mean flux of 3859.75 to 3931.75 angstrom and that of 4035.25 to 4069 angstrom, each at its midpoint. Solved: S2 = 0.12 mag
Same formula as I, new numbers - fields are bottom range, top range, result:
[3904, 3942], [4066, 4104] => 1.17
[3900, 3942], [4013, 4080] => 1.26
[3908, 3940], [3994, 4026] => 1.32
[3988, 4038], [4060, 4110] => 0.91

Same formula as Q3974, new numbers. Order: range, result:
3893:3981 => 2.895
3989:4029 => 10.94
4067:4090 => 10.75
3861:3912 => 6.192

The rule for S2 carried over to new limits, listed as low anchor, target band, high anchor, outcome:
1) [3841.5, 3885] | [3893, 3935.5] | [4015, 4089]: 0.15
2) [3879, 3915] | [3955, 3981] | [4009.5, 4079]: 0.28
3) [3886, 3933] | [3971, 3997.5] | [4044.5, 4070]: 0.03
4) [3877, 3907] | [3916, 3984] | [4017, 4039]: 0.19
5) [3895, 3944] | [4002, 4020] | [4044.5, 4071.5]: -0.09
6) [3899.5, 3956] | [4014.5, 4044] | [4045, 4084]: -0.07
